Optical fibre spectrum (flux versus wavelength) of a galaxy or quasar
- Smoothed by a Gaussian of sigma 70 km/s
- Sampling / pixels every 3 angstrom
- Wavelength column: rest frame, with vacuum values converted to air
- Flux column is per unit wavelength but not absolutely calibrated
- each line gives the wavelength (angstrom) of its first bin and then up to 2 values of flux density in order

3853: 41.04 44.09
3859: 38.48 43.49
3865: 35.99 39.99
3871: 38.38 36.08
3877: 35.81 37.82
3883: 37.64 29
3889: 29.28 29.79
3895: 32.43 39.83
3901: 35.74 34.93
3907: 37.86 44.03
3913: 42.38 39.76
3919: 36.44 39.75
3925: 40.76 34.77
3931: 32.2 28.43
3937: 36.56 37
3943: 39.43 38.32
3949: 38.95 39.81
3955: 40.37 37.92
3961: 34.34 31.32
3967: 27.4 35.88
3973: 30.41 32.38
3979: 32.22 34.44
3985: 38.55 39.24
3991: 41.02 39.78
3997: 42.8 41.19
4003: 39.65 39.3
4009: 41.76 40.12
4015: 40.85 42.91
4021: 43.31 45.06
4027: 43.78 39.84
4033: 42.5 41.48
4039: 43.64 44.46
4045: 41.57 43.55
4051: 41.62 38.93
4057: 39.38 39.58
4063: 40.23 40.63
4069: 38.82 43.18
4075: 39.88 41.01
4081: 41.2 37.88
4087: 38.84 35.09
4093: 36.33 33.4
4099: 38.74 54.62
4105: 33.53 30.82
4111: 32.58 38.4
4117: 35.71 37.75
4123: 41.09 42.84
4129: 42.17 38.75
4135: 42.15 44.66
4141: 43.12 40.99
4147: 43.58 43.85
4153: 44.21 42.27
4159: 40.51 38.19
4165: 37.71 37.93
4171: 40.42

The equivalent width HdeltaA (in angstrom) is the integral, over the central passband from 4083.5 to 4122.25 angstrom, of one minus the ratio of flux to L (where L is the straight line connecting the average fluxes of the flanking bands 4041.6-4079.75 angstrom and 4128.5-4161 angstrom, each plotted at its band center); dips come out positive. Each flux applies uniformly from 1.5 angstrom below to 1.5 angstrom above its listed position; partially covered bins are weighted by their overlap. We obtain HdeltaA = 4.0 angstrom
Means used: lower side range 40.9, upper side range 42.3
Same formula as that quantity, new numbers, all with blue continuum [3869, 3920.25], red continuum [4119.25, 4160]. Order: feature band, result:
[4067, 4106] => 1.3 angstrom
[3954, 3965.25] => 0.6 angstrom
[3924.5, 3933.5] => 0.6 angstrom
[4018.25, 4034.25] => -1.4 angstrom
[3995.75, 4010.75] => -0.8 angstrom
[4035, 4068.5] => -1.1 angstrom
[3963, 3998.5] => 2.7 angstrom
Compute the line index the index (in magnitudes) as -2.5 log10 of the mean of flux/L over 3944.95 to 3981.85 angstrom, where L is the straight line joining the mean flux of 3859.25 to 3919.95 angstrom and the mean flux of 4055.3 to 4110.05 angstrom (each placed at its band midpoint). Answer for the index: 0.08 mag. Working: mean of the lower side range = 36.9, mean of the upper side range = 39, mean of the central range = 34.9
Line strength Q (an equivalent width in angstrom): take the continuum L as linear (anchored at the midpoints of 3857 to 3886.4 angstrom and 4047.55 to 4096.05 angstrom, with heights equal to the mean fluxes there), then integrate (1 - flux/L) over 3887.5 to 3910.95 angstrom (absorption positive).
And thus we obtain 1.6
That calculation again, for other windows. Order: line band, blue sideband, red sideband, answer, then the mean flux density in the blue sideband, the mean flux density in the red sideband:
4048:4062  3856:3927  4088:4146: -0.6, 37.3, 39.1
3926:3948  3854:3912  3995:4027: 2.0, 37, 41.8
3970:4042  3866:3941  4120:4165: -2.3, 36.3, 41.7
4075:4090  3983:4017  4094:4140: 0.1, 40.3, 39.2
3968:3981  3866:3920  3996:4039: 2.4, 36.5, 41.8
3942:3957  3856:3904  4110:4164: -0.8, 36.2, 40.8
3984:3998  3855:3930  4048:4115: -0.8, 37.3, 39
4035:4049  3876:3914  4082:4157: -1.7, 35.8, 39.7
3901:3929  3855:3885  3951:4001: -0.9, 38.5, 36.3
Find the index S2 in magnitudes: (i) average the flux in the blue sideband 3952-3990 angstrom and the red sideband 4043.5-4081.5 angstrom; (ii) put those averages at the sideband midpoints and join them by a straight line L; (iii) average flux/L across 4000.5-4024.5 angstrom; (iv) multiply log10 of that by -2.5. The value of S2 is -0.11 mag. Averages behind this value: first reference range 34.8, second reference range 40.7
